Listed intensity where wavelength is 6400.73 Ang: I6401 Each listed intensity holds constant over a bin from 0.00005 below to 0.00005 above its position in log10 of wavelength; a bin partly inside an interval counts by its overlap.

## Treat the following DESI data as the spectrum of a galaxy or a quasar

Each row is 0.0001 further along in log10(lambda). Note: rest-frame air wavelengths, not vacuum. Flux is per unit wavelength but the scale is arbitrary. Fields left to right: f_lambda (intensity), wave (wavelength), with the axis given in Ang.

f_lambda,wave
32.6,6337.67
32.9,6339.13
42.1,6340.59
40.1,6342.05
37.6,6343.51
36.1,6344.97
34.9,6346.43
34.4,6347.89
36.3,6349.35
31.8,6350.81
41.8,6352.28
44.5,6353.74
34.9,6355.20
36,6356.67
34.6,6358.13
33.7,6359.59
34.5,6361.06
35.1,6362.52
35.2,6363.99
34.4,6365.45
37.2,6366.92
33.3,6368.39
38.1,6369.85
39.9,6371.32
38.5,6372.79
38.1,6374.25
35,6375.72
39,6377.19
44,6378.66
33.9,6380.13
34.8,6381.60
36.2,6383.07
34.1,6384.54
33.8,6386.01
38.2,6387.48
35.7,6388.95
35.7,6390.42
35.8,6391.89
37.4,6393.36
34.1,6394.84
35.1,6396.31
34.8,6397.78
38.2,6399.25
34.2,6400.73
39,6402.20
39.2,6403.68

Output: 34.2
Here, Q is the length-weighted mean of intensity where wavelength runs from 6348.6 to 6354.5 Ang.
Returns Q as 38.6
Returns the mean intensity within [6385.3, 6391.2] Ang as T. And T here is 35.9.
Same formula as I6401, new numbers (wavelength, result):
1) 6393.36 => 37.4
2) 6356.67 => 36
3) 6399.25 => 38.2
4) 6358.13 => 34.6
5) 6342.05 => 40.1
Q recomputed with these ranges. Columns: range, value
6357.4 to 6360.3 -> 34.2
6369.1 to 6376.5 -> 37.9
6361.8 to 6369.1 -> 35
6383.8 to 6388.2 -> 35.4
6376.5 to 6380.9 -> 38.9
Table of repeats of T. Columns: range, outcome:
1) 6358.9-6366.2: 34.6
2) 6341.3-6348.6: 36.7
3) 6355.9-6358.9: 35.3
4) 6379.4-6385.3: 34.7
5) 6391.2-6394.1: 36.6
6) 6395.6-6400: 36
